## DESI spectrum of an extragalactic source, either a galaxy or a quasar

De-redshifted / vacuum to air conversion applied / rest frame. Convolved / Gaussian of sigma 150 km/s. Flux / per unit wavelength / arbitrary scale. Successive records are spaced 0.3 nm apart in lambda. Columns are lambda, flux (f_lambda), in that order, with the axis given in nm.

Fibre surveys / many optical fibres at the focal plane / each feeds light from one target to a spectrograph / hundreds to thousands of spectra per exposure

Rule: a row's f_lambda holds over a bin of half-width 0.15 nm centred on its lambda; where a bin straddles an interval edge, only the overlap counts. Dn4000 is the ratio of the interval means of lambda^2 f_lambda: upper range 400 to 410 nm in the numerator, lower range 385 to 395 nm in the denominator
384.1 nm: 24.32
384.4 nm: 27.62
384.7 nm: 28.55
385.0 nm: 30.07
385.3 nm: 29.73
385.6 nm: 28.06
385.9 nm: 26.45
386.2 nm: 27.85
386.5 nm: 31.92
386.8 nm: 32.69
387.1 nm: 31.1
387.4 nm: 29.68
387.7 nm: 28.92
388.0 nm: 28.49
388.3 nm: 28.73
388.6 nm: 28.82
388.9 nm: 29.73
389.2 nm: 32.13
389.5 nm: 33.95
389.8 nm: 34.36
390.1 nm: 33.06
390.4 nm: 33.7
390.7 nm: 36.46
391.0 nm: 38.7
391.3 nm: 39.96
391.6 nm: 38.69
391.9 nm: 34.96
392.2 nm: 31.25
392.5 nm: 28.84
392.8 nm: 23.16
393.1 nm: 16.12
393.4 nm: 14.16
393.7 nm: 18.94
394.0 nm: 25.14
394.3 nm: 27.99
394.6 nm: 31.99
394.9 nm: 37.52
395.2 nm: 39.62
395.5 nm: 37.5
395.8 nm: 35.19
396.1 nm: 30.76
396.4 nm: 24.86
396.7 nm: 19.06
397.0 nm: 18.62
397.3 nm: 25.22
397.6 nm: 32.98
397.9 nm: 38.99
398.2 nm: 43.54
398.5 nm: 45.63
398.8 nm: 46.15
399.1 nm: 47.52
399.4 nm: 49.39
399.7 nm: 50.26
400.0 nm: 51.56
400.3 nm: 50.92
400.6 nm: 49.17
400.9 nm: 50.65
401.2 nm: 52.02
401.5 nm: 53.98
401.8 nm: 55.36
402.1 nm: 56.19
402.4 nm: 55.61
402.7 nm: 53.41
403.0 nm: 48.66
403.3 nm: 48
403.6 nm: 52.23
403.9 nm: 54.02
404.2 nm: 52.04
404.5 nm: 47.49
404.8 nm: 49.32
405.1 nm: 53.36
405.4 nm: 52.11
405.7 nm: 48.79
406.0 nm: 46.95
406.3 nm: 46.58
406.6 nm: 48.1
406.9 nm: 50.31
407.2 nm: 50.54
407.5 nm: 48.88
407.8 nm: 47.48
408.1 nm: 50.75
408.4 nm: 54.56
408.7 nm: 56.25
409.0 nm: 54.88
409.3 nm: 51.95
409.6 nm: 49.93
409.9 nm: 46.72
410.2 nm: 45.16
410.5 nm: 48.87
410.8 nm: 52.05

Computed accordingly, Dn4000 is 1.84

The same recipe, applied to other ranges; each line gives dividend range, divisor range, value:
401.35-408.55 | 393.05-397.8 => 1.94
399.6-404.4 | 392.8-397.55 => 2.01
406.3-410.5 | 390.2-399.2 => 1.68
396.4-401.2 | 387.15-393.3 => 1.37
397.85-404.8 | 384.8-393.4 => 1.74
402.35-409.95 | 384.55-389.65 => 1.87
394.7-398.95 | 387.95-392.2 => 1.04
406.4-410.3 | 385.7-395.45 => 1.81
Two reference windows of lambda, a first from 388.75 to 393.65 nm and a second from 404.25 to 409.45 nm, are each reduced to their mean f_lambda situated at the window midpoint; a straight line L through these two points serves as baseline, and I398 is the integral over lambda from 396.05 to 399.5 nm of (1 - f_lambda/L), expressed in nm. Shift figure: 0.38 nm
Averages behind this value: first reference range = 31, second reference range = 50.5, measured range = 35.2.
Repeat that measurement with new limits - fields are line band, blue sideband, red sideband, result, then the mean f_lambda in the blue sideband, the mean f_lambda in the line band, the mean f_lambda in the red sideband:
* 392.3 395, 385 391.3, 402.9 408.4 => 0.91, 31.4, 24.8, 49.9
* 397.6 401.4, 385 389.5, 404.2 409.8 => -0.43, 29.8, 47.5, 50.5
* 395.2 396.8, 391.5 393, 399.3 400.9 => 0.36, 30.6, 30.8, 50.3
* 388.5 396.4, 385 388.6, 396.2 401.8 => 0.87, 29.4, 31.2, 42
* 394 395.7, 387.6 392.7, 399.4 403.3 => 0.29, 32.9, 34.1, 52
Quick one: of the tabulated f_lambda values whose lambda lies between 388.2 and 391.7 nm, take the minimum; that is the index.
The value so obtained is 28.73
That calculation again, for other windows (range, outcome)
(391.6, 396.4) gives 14.16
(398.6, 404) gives 46.15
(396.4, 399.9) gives 18.62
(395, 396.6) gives 24.86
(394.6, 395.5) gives 31.99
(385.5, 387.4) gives 26.45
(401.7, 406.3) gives 46.58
